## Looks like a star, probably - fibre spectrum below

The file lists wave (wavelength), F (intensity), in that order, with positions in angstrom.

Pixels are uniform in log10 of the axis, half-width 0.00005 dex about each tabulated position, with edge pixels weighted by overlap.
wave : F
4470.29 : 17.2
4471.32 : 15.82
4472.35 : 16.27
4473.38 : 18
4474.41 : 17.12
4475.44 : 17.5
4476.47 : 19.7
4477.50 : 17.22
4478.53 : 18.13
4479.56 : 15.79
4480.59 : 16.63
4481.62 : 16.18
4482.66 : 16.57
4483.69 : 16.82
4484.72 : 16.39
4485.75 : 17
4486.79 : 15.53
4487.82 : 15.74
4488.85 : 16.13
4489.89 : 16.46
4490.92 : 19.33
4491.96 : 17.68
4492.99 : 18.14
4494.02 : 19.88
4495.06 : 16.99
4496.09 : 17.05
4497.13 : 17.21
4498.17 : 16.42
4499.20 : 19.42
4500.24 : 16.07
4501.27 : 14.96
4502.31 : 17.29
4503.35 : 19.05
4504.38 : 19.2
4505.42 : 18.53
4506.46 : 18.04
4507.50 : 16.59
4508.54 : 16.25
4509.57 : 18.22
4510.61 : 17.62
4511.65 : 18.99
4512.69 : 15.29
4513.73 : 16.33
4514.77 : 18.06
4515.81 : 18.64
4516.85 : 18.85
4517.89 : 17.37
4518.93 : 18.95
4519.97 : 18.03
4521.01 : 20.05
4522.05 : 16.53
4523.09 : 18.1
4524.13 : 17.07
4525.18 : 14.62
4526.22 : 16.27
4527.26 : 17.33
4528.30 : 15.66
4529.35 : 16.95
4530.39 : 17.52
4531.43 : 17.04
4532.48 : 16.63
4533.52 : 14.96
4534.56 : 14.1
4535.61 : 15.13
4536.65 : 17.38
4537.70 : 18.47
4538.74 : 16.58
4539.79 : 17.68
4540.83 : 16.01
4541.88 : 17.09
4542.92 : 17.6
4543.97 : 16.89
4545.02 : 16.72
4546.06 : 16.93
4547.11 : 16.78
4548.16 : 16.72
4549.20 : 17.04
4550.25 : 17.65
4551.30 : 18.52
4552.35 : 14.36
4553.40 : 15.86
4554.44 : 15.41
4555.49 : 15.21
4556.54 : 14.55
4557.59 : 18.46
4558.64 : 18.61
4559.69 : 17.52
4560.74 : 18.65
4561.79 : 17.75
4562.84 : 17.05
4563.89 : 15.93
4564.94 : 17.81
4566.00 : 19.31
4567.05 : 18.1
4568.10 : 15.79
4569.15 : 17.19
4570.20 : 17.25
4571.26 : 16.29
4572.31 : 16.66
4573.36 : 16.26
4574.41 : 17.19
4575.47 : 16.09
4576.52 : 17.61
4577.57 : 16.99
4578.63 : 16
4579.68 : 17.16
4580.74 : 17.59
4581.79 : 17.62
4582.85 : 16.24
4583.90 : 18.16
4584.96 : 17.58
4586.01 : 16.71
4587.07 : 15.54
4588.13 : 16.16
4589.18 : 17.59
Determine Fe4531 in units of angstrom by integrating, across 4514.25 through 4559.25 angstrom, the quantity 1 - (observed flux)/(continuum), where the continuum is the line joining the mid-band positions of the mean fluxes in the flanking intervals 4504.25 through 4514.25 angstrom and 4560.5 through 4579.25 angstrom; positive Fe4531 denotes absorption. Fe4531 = 0.9 angstrom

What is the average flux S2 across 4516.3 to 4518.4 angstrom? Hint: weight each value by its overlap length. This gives 18.1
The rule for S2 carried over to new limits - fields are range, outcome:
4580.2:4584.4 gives 17.4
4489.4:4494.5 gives 18.3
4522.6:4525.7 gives 16.6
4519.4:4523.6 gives 18.2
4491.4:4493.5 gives 17.9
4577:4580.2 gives 16.7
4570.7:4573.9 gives 16.4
